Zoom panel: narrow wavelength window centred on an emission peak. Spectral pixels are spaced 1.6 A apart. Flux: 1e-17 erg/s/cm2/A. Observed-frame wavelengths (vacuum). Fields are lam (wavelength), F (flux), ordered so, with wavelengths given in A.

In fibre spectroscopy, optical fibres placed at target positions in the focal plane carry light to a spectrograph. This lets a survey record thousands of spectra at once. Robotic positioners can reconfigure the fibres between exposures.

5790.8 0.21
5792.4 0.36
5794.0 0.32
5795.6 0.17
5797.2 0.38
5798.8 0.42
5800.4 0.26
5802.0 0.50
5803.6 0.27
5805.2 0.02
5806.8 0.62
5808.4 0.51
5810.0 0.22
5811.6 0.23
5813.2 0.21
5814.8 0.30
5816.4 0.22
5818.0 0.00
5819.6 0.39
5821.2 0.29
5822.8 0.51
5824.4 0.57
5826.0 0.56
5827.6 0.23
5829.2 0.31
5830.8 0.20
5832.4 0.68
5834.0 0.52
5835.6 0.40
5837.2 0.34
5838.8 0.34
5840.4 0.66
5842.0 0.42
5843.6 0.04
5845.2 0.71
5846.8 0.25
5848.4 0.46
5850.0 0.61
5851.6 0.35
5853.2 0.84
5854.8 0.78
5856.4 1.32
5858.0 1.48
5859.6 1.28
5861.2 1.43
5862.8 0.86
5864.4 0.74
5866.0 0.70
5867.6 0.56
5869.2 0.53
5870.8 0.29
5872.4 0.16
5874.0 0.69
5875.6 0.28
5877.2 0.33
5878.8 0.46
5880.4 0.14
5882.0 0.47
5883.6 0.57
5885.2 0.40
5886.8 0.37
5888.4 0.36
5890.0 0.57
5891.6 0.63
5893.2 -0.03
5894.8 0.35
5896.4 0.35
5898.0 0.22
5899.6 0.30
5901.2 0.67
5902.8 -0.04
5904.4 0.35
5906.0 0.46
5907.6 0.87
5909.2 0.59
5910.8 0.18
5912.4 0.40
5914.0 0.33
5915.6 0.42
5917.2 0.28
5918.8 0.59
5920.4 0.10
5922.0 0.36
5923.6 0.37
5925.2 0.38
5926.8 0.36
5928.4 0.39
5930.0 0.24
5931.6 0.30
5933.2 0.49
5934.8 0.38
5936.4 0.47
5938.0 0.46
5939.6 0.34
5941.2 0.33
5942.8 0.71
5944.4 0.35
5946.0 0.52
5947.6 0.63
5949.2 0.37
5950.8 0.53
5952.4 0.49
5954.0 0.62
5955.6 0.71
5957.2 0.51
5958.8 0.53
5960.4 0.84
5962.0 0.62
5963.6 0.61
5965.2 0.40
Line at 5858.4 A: [O II]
